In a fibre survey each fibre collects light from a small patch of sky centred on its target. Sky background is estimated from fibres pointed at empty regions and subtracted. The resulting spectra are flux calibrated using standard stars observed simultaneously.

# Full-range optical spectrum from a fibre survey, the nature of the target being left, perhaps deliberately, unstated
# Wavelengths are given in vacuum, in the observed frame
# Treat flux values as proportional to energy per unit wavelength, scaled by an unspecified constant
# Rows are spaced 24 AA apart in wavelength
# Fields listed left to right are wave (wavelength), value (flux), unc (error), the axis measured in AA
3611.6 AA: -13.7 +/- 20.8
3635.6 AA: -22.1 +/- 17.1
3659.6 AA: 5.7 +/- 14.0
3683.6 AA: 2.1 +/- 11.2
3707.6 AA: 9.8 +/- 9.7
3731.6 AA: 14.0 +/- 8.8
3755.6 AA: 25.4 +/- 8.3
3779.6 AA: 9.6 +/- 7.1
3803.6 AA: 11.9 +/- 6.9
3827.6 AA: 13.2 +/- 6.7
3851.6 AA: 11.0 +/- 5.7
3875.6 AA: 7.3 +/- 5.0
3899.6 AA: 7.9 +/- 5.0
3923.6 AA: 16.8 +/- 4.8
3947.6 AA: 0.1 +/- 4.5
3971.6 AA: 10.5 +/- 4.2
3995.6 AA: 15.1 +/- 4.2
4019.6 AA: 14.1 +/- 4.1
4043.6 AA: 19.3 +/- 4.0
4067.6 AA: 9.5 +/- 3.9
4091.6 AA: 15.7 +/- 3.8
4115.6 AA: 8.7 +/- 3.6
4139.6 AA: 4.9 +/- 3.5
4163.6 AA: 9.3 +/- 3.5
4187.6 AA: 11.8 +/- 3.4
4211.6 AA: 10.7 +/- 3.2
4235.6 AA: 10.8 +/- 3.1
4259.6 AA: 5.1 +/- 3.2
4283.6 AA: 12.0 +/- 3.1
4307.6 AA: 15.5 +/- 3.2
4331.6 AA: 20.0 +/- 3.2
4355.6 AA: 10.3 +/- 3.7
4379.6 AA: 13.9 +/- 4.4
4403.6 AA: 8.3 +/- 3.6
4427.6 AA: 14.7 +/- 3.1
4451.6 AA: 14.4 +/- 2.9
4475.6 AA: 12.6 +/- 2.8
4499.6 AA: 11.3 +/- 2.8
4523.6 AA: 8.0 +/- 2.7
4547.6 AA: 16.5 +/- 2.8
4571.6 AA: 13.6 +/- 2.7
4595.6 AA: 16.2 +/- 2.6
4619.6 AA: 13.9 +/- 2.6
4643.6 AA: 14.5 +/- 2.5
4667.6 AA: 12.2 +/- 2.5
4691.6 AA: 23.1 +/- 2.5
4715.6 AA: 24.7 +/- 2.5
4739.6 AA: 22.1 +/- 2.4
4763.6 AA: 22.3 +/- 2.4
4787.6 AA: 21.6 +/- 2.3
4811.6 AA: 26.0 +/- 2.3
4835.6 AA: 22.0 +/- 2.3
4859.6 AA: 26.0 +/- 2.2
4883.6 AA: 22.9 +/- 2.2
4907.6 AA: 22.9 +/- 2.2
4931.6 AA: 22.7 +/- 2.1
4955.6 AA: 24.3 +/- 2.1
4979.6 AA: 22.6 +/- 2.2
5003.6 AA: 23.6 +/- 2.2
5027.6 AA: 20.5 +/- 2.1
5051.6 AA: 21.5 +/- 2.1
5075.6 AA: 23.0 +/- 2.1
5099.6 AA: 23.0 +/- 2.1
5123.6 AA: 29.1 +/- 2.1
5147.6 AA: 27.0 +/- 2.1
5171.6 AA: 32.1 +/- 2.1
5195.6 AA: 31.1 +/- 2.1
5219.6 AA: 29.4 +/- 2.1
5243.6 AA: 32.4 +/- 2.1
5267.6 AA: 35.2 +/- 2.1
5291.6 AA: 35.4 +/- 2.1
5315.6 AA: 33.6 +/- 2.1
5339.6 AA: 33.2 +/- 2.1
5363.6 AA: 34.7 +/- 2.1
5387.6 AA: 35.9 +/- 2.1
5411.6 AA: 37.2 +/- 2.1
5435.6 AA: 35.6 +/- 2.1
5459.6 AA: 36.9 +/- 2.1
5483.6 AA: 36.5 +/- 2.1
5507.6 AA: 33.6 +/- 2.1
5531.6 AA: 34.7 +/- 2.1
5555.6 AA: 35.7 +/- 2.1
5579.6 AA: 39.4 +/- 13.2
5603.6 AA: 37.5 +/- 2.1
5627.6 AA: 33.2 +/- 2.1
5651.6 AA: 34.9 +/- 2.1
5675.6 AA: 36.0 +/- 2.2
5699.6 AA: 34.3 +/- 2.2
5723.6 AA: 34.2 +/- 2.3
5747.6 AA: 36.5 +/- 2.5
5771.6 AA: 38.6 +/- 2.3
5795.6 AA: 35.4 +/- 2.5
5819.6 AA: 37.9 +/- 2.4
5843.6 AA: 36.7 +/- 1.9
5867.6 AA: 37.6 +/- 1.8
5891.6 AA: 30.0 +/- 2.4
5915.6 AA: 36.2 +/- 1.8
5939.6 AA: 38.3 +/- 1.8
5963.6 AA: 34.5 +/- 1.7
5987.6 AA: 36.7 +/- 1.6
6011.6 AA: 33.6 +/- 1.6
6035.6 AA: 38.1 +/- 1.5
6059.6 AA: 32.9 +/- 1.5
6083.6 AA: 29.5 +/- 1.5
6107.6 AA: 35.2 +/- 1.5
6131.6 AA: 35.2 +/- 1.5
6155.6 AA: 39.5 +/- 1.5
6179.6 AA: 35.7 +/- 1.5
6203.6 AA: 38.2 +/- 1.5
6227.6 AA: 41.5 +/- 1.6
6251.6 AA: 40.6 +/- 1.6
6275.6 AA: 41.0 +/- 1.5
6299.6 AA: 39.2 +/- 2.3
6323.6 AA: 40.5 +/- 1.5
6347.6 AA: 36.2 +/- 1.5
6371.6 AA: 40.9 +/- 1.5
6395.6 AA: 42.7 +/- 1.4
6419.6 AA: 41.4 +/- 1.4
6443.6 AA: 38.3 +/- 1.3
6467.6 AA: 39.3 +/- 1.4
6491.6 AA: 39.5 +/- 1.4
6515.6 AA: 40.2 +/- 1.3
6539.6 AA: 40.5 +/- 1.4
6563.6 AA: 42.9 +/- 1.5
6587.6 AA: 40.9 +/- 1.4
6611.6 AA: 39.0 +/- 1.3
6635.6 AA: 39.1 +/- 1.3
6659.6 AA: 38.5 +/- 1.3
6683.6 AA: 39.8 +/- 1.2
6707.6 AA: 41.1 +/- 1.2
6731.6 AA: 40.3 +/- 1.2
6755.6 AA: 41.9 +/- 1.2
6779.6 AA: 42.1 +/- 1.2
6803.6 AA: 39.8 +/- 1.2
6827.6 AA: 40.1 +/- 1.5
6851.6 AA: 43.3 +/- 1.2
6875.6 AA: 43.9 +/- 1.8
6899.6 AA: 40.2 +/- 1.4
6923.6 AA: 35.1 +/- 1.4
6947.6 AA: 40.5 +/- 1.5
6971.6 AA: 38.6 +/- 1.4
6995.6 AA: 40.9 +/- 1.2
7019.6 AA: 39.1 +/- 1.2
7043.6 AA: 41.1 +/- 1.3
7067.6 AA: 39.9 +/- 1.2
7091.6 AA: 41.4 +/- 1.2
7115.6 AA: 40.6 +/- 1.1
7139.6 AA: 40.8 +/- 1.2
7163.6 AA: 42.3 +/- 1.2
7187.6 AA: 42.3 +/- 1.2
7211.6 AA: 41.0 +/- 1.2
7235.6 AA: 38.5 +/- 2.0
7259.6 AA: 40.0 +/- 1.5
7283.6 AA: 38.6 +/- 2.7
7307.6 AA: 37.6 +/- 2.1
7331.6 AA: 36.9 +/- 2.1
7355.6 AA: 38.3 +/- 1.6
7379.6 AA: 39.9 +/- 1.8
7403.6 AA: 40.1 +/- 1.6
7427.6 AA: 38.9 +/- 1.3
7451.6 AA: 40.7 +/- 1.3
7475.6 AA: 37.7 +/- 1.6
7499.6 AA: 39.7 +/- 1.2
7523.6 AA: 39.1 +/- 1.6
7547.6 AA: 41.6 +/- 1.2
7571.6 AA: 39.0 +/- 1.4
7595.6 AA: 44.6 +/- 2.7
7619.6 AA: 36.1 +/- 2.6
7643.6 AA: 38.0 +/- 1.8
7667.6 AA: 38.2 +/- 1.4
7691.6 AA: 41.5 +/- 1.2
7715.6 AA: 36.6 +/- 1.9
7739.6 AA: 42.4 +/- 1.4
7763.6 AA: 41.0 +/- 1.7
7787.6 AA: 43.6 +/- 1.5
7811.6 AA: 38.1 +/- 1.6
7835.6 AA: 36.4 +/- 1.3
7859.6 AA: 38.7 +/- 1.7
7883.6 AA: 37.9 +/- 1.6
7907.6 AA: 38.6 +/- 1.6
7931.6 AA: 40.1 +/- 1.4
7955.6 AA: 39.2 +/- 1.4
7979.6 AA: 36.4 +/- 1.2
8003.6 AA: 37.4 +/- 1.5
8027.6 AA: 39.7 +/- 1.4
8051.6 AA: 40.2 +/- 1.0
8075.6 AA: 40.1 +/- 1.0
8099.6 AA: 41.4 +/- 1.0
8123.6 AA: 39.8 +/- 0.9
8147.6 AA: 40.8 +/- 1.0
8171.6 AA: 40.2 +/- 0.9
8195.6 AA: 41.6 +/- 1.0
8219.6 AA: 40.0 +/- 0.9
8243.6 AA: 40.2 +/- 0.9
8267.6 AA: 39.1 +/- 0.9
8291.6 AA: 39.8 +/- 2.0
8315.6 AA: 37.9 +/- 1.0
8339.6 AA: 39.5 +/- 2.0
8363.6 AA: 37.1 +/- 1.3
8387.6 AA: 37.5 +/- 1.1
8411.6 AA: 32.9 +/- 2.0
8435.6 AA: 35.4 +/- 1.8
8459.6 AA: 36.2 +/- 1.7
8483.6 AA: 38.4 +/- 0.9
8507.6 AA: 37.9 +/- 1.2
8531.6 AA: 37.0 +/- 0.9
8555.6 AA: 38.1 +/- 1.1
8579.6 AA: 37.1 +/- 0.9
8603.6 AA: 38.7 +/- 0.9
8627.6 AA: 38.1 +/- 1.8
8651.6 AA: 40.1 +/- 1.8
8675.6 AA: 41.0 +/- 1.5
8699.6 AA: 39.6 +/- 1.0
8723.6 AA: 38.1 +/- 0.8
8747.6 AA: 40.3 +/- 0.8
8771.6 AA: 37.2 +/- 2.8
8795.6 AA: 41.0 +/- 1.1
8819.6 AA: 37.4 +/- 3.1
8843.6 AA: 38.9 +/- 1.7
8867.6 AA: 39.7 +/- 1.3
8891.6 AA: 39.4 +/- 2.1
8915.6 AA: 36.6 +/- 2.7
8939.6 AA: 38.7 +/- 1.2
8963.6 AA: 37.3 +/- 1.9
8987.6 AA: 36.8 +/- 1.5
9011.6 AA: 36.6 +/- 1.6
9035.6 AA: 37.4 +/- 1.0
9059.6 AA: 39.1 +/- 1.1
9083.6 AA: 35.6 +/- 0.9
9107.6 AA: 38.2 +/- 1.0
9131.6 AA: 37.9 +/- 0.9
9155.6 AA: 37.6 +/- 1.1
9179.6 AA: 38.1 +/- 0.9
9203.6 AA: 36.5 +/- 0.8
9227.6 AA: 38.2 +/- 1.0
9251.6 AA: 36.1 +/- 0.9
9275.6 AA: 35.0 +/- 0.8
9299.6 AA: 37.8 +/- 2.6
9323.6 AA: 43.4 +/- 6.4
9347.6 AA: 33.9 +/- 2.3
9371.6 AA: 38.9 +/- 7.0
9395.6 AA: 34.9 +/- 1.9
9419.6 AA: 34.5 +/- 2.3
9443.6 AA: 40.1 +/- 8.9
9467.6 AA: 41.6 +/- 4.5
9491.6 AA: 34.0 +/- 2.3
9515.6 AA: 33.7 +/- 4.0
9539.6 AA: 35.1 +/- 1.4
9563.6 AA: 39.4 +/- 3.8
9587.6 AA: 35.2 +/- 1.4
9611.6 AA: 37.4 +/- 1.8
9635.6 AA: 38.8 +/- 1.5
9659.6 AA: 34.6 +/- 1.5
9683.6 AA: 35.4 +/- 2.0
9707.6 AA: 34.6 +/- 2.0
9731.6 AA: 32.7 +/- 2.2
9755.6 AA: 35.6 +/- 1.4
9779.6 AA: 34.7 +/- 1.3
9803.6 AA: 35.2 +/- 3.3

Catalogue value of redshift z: 0.18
